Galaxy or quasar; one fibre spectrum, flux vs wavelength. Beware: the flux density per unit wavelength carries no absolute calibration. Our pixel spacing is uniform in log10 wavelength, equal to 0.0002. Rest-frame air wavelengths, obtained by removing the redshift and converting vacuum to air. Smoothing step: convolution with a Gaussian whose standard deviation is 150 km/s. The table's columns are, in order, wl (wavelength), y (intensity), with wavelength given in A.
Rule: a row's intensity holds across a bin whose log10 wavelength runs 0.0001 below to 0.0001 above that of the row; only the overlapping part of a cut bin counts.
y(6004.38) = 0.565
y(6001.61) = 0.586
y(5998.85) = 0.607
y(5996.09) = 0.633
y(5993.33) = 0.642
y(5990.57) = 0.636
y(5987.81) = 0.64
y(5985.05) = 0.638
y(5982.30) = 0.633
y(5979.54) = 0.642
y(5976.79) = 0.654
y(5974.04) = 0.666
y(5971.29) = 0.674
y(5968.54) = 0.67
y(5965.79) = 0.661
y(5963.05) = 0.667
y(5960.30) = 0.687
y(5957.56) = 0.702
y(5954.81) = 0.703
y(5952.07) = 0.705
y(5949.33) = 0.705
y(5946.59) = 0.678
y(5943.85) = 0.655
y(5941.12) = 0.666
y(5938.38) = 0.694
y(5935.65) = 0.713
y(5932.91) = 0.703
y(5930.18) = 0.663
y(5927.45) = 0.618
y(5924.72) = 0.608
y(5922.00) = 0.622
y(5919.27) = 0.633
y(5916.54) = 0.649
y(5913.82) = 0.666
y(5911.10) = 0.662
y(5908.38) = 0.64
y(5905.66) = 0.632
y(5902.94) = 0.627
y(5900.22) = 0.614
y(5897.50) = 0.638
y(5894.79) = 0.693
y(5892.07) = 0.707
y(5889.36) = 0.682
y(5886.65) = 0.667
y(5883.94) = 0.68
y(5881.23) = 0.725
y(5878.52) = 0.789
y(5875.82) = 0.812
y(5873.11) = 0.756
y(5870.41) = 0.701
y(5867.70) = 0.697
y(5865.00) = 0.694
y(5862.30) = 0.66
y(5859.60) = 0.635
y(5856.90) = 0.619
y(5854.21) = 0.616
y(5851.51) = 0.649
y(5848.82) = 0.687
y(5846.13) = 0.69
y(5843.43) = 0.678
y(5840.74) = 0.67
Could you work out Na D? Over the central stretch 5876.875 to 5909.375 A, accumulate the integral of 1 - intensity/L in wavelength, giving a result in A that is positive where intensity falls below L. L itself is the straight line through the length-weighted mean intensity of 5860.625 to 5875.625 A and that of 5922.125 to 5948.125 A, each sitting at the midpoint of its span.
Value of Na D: 0.8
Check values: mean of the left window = 0.708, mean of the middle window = 0.676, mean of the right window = 0.665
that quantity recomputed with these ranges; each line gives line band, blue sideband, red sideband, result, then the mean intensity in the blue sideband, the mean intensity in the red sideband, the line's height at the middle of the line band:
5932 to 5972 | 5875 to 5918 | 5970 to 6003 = -2.0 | 0.678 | 0.637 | 0.653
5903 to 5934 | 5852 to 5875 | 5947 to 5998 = 1.2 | 0.674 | 0.664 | 0.669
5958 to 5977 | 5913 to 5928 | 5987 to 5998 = -1.1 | 0.632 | 0.636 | 0.635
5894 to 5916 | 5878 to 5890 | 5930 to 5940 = 1.7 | 0.704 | 0.696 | 0.701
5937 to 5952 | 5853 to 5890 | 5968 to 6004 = -0.5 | 0.696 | 0.637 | 0.658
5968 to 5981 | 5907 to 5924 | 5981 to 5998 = -0.5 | 0.644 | 0.636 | 0.638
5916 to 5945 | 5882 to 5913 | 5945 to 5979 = 0.6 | 0.66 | 0.68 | 0.67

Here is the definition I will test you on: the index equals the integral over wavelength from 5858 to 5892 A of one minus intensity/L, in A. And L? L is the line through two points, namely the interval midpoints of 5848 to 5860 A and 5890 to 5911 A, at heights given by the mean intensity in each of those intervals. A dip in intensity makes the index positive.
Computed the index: -3.28 A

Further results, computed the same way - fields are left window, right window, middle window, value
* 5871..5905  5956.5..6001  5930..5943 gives -0.3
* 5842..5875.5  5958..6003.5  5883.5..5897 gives -0.3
